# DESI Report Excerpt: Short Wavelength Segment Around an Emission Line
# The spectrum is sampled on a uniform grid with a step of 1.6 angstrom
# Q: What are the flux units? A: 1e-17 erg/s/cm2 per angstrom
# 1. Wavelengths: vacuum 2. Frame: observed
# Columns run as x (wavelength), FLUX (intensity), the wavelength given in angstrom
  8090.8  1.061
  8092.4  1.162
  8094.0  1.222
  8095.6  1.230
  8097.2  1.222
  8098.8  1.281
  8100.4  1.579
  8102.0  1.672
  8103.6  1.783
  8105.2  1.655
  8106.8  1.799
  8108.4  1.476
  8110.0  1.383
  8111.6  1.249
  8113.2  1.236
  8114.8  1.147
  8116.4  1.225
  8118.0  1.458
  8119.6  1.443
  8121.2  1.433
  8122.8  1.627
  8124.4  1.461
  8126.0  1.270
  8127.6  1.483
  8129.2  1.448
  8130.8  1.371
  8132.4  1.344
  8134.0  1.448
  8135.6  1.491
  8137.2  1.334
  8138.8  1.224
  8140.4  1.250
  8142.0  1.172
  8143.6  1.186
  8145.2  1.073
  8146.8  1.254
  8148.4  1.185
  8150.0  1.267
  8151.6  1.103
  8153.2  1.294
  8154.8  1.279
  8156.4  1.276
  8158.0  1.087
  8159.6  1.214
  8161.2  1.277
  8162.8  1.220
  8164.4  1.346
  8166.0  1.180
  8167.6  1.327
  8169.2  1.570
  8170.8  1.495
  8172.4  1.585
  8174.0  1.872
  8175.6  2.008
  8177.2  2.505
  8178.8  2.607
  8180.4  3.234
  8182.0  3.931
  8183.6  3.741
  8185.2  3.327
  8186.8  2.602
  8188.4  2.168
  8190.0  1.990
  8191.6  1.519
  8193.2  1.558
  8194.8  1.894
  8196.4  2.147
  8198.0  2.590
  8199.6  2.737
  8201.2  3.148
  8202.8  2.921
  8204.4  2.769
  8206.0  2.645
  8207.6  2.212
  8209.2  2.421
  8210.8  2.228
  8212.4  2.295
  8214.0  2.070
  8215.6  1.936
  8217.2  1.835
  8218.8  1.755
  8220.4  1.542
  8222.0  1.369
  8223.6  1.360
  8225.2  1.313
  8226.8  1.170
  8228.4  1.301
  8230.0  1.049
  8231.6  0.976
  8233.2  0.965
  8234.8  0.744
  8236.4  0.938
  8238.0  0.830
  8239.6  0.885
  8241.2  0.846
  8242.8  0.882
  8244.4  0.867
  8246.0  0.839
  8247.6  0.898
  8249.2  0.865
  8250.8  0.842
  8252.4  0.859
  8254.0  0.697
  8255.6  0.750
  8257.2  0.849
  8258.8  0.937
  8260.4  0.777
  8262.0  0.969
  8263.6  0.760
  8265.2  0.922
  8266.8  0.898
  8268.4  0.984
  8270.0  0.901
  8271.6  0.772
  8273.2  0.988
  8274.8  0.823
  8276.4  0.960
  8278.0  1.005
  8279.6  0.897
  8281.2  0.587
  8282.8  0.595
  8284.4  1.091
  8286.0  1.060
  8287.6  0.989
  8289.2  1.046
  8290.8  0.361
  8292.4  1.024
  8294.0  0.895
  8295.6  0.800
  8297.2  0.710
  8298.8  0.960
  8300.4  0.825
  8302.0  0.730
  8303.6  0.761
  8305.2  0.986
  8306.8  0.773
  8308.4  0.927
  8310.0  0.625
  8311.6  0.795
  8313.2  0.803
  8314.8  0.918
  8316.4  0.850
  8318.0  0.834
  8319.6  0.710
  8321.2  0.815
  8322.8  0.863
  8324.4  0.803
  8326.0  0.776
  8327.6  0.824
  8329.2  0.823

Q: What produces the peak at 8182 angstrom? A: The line H-alpha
